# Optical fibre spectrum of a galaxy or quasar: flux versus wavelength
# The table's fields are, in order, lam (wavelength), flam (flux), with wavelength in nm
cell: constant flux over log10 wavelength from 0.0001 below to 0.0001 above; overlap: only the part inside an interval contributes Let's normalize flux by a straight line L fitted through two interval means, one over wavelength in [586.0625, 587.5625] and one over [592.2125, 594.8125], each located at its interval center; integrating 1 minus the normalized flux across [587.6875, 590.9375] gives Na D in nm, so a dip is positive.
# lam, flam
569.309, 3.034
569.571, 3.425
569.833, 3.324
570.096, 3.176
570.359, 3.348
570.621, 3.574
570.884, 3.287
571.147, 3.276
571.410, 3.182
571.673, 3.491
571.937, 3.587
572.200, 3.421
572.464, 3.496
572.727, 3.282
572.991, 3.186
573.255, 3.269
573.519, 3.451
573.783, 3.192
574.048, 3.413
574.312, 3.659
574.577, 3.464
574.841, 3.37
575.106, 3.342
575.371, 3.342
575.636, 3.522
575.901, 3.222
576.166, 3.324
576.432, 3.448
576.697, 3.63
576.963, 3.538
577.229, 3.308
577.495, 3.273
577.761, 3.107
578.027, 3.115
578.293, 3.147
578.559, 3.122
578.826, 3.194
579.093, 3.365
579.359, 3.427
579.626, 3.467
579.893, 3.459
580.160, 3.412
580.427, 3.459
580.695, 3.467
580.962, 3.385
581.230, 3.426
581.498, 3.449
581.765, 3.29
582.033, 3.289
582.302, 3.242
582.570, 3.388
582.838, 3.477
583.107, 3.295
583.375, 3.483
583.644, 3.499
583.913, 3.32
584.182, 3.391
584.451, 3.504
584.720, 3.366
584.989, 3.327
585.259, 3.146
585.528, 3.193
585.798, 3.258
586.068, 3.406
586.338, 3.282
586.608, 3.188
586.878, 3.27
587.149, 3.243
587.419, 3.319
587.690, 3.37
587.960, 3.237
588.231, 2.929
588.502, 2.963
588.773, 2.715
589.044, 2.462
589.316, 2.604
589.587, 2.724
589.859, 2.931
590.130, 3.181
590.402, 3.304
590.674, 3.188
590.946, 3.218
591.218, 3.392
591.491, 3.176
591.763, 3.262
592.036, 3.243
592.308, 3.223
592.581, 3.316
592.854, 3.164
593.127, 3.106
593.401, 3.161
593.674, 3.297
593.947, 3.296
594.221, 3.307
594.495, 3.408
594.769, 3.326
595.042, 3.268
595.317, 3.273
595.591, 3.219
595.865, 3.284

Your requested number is 0.31 nm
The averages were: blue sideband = 3.27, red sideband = 3.26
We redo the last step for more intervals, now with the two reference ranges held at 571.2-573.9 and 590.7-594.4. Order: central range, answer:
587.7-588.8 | 0.08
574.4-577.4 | -0.07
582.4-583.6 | -0.04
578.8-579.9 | -0.03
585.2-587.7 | 0.01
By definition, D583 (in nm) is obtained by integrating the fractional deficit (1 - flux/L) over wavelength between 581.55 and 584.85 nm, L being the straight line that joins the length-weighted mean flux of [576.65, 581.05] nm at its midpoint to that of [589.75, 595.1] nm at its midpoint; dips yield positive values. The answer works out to -0.07 nm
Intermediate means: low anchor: 3.34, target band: 3.38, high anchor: 3.24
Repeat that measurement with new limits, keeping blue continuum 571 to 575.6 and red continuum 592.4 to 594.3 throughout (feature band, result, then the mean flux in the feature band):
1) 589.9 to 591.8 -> 0.01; 3.23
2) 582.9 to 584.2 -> -0.04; 3.4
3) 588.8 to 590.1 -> 0.21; 2.72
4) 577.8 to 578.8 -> 0.06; 3.13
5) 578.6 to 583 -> -0.07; 3.38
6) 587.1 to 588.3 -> 0.01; 3.24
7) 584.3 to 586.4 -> -0.01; 3.31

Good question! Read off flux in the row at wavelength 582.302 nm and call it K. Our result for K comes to 3.242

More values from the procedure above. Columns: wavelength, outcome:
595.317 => 3.273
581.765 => 3.29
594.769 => 3.326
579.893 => 3.459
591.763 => 3.262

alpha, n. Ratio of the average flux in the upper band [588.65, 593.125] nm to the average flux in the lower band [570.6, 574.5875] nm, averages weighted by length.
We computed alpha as 0.9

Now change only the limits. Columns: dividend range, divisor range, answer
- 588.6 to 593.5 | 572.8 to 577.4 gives 0.91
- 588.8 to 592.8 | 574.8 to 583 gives 0.92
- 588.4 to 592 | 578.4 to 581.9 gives 0.89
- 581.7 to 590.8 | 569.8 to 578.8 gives 0.96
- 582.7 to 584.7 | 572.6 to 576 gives 1.02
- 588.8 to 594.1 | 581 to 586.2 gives 0.93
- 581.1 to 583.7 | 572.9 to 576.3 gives 1.00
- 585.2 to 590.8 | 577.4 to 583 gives 0.93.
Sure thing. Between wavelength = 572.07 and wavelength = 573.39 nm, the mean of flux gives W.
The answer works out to 3.33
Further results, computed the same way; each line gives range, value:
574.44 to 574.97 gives 3.42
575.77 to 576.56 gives 3.33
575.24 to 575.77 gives 3.43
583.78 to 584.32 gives 3.36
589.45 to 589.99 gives 2.83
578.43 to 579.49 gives 3.28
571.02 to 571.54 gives 3.23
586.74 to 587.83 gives 3.3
